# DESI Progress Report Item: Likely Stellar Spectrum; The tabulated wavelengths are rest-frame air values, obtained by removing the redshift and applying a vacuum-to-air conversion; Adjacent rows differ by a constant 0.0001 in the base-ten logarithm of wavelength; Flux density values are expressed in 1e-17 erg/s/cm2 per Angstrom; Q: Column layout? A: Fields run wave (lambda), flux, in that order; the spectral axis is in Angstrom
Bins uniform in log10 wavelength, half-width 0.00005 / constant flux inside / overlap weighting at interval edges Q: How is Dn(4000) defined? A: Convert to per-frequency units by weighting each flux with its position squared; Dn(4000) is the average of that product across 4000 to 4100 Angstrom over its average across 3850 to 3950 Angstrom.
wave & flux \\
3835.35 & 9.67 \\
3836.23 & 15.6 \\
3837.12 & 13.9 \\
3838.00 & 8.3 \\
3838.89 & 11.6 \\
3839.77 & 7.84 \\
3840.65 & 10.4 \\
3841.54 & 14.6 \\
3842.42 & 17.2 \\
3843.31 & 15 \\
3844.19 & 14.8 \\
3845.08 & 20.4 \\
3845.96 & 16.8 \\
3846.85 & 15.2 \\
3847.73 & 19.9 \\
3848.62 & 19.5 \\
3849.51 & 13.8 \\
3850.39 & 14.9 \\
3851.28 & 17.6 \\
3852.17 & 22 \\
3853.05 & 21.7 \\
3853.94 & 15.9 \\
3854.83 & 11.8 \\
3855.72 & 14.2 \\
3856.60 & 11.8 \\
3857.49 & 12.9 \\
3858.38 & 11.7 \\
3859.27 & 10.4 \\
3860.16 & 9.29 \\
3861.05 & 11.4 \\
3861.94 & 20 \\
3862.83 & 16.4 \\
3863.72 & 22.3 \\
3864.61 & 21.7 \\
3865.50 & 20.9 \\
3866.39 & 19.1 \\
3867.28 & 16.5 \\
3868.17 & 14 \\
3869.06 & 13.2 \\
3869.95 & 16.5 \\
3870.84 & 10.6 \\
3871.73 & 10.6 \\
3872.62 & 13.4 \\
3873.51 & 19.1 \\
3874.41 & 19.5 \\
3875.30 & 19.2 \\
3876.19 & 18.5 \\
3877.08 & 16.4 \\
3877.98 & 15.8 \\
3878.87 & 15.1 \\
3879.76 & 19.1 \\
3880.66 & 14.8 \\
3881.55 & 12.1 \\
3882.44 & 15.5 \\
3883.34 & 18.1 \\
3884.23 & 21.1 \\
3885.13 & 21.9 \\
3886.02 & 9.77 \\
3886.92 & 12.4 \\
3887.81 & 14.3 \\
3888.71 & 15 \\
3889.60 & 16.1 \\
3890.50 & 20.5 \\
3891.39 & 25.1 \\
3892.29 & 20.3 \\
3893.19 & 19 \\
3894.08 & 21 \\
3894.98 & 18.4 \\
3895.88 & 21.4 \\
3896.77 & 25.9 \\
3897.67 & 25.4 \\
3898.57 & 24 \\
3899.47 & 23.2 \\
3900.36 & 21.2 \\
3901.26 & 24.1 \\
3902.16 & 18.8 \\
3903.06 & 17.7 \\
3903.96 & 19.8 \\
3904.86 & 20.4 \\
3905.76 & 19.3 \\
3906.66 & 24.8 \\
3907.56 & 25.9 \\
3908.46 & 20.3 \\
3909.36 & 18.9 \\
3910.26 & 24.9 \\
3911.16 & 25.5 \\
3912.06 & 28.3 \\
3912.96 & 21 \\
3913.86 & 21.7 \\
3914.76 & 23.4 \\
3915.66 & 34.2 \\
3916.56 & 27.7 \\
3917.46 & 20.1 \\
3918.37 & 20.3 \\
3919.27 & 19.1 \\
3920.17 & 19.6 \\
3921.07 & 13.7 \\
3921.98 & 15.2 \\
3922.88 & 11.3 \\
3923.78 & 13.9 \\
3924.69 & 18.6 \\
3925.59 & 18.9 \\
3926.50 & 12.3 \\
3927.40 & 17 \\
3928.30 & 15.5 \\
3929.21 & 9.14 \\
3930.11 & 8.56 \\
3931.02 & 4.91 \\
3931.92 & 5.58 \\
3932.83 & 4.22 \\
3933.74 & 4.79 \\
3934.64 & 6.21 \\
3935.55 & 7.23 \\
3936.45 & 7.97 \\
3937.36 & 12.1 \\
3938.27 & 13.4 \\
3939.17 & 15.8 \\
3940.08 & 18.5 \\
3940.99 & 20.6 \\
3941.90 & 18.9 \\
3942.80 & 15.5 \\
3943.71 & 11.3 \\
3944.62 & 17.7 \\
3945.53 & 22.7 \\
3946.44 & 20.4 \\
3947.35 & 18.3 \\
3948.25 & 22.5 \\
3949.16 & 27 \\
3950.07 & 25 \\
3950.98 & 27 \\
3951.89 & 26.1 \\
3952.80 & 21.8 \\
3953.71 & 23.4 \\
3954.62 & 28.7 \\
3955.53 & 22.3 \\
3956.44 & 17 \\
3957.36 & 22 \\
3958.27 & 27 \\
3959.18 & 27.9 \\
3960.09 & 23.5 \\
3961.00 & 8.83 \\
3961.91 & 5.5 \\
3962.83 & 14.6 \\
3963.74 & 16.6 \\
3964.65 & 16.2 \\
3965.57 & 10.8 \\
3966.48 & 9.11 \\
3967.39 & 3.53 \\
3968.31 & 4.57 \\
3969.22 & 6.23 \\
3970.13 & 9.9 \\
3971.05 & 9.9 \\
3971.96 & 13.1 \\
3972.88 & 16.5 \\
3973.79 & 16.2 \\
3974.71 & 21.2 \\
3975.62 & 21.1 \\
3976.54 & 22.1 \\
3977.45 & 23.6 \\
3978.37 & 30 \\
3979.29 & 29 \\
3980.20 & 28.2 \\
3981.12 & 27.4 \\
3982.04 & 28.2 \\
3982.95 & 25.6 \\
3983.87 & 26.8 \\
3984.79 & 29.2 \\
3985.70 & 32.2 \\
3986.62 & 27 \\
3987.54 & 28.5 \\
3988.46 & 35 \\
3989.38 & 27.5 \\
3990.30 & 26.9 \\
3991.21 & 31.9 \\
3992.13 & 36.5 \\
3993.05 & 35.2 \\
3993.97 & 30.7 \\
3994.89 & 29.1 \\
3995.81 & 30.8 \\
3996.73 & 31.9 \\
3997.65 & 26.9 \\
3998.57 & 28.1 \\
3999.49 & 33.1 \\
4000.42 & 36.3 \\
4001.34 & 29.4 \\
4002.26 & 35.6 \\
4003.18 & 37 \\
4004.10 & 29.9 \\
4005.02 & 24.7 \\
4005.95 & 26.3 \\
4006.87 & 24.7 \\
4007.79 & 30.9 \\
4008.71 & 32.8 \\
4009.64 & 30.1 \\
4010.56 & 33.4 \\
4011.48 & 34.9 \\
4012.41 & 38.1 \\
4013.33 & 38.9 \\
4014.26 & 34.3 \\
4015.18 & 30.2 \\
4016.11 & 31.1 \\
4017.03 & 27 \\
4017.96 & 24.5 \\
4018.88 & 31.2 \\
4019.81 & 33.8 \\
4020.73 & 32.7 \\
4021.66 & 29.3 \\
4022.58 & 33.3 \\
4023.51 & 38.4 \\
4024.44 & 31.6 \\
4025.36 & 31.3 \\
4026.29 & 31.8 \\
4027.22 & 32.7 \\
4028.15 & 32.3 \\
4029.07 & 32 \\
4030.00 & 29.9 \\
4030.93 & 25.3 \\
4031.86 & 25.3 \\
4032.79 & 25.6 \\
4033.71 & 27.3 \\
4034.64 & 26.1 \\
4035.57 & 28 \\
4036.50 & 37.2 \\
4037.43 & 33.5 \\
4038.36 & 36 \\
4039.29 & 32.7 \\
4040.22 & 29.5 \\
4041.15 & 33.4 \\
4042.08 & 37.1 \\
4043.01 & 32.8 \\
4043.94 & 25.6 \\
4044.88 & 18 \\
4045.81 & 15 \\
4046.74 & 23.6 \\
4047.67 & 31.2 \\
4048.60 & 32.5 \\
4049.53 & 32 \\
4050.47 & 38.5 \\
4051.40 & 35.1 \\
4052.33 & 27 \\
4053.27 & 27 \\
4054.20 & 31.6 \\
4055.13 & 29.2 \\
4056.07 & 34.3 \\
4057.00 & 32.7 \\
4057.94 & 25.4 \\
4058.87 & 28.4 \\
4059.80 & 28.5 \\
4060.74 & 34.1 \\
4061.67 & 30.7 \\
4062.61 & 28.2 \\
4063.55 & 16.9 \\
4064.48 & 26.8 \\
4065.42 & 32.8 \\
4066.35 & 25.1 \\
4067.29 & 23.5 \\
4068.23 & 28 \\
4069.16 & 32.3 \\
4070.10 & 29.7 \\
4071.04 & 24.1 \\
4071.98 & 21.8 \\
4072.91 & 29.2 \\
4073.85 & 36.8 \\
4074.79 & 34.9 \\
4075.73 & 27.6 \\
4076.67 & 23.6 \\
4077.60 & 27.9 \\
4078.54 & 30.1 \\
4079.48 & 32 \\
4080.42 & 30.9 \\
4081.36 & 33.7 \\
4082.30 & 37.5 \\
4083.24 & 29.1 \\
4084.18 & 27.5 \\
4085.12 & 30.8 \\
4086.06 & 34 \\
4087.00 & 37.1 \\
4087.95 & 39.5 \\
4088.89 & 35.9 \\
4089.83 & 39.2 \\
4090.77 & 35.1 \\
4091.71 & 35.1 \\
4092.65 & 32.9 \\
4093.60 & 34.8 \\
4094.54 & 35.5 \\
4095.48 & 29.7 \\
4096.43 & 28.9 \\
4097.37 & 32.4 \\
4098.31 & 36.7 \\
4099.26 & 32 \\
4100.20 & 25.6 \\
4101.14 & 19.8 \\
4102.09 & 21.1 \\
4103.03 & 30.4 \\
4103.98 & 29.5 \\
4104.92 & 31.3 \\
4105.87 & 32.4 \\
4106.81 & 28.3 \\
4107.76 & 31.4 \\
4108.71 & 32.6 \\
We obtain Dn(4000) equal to 1.9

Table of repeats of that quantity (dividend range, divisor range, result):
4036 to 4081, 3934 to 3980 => 1.77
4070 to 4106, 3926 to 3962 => 2.00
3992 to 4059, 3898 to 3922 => 1.48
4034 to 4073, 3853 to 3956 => 1.77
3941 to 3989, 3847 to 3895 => 1.30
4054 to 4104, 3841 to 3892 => 2.08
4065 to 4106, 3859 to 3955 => 1.88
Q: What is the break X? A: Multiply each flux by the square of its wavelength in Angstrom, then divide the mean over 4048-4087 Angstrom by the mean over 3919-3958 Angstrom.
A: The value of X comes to 1.9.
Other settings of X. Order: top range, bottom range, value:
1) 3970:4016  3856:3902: 1.74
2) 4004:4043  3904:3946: 1.94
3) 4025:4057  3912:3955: 1.83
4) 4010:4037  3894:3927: 1.57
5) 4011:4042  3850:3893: 2.10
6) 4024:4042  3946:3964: 1.50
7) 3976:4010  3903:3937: 1.81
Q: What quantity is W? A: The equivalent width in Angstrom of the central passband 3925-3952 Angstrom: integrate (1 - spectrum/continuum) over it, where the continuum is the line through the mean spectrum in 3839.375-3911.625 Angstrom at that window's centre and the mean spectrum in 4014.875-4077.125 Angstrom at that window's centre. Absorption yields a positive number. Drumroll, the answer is 8.70 Angstrom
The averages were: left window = 17.6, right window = 29.6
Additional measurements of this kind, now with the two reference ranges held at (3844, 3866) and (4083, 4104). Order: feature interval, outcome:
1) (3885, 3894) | 0.6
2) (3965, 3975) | 5.4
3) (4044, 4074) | 1.4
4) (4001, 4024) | -4.4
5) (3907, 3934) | 3.7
